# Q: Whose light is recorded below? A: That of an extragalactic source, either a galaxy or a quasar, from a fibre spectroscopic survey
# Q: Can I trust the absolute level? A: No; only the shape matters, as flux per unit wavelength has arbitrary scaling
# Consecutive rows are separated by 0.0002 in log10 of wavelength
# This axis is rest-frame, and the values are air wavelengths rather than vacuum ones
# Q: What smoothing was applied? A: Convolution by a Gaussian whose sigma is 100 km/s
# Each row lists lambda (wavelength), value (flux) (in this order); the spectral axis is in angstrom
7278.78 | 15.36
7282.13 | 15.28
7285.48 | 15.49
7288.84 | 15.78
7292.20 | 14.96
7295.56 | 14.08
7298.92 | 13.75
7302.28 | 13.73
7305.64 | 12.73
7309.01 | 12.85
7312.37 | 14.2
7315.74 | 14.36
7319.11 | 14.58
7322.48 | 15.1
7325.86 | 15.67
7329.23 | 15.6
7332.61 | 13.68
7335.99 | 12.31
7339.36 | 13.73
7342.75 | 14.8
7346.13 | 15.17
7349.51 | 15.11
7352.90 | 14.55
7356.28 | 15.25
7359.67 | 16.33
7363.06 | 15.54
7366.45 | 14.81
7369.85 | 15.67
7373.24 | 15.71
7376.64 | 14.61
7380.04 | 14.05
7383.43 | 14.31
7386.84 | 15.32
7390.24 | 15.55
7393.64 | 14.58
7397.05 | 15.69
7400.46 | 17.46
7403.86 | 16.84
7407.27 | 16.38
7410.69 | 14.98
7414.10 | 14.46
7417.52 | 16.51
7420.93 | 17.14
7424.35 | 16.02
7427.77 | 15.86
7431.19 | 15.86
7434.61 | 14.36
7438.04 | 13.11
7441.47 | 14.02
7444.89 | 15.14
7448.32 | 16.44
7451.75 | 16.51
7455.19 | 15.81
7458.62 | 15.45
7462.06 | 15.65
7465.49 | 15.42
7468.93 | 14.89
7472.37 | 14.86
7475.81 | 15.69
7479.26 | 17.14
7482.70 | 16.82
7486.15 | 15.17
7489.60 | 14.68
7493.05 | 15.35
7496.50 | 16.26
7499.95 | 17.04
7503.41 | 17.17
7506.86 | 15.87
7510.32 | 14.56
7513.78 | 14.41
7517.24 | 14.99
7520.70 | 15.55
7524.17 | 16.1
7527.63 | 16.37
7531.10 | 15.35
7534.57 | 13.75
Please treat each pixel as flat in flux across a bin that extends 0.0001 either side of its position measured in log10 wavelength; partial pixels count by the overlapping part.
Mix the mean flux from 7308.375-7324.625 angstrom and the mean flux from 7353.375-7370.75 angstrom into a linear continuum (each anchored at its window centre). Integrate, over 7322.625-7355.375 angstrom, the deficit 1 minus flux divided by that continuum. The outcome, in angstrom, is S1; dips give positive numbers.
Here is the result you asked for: 0.7 angstrom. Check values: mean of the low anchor 14.3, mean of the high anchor 15.4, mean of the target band 14.6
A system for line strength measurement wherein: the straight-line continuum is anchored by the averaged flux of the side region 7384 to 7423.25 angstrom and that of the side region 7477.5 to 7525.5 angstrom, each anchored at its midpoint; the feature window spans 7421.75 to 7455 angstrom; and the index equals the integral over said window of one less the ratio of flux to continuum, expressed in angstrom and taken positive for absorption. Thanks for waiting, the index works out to 1.0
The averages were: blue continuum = 15.9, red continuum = 15.8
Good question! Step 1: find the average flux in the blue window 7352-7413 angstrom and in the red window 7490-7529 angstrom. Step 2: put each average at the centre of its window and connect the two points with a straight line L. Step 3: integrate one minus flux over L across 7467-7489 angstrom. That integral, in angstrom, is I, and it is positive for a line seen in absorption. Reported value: 0.0 angstrom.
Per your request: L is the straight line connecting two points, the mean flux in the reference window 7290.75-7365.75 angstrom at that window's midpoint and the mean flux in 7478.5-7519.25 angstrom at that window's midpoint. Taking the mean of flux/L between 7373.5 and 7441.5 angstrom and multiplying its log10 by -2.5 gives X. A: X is -0.02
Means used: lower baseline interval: 14.5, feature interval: 15.4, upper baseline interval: 15.8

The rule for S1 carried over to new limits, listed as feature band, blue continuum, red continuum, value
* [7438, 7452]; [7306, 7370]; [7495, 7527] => 0.21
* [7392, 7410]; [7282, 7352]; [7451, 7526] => -1.30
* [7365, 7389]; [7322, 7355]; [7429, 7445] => -0.68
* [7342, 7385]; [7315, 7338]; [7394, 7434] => 0.10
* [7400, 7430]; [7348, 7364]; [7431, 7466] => -1.68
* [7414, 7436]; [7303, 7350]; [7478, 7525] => -1.10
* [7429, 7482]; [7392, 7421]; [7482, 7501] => 1.56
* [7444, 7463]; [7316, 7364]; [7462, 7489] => -0.42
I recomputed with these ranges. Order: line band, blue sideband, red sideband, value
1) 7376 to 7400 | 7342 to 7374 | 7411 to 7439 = 0.5 angstrom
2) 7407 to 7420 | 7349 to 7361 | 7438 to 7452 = -0.3 angstrom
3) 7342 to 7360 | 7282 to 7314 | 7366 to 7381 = -0.4 angstrom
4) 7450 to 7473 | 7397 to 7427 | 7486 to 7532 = 0.5 angstrom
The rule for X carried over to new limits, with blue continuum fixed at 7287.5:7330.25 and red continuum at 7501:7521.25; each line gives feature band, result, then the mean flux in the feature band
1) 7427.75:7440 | 0.031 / 14.6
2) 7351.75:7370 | -0.050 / 15.4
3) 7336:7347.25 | 0.027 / 14.2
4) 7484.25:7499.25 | -0.009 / 15.5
